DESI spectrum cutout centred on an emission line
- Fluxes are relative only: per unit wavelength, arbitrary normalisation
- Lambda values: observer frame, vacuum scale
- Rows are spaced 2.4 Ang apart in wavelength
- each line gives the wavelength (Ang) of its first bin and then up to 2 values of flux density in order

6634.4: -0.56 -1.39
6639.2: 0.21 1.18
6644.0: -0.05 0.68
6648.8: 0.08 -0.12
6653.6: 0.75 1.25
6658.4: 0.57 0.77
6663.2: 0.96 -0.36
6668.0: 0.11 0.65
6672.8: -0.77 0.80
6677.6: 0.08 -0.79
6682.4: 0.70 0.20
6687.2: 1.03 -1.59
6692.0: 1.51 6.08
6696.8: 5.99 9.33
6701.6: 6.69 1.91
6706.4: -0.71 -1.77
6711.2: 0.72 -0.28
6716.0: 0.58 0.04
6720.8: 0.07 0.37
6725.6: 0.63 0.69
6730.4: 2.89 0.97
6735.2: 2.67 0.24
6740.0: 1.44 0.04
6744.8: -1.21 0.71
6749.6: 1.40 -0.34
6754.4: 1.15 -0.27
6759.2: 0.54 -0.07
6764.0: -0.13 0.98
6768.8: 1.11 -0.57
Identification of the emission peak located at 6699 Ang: [O II]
